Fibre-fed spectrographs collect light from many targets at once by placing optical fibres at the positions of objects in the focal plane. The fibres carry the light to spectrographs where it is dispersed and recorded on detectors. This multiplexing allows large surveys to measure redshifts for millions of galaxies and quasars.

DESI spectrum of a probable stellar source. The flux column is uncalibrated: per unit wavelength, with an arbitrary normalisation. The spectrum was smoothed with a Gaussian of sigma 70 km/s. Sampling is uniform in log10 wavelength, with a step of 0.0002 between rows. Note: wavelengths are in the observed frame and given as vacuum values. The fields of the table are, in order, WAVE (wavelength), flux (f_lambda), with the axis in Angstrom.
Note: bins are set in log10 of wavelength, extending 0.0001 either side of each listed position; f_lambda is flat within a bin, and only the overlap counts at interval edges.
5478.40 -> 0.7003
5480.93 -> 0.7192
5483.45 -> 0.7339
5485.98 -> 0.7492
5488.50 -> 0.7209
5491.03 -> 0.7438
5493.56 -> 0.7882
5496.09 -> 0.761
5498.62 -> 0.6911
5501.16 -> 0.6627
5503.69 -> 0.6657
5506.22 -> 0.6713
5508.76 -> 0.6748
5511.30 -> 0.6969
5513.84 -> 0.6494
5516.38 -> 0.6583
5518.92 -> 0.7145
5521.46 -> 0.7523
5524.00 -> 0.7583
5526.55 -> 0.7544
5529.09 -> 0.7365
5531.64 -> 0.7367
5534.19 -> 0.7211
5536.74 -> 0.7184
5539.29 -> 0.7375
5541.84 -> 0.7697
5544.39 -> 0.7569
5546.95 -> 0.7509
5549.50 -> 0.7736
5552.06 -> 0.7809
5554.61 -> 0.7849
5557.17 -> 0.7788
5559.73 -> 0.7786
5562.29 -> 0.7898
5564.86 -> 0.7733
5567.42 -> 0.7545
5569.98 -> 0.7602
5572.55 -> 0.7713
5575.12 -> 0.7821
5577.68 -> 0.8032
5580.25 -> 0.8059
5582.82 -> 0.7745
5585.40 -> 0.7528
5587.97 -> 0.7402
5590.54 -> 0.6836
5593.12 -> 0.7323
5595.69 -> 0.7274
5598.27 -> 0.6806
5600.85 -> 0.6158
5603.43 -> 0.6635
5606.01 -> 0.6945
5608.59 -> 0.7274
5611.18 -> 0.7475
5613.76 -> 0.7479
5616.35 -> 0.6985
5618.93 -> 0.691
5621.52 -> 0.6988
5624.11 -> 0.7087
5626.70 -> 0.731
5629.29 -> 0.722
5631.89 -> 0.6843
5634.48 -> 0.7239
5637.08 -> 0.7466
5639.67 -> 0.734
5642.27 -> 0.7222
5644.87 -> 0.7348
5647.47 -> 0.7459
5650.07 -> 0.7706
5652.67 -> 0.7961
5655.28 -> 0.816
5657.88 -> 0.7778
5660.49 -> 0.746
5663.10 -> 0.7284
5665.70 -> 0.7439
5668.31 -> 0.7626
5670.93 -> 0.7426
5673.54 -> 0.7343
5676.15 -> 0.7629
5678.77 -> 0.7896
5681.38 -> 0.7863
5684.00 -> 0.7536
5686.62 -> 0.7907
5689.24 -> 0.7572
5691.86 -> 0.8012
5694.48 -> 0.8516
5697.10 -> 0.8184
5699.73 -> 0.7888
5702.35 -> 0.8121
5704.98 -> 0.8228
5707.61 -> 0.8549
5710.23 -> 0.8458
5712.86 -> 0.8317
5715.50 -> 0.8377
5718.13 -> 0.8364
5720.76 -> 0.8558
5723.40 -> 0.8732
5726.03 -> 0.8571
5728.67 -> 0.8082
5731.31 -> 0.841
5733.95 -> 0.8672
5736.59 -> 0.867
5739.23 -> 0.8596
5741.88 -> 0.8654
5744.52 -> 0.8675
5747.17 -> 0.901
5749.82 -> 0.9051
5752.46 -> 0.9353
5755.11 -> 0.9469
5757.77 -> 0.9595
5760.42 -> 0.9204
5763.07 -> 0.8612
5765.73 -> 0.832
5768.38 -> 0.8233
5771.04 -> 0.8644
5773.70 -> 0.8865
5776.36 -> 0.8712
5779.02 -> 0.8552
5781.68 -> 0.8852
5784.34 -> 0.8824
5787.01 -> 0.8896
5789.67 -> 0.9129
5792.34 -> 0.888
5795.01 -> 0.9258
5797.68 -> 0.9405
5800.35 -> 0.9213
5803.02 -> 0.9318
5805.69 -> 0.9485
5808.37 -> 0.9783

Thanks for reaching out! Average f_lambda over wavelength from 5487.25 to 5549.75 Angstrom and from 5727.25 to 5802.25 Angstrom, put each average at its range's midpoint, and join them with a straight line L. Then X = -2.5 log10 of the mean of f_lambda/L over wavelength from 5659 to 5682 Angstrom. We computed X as 0.09 mag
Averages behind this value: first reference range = 0.722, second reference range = 0.885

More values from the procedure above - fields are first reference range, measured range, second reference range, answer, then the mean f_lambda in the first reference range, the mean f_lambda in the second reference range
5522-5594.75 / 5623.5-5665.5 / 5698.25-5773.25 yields 0.09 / 0.759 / 0.862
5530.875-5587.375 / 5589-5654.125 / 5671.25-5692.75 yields 0.07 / 0.766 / 0.77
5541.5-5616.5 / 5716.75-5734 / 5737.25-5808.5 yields 0.02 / 0.747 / 0.897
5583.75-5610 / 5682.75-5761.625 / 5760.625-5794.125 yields -0.04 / 0.703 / 0.873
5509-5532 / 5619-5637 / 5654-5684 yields 0.06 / 0.715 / 0.762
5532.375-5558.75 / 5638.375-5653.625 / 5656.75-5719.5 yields 0.04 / 0.757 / 0.791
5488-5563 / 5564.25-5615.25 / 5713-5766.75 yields 0.05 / 0.732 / 0.874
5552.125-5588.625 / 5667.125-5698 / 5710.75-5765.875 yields 0.08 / 0.776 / 0.873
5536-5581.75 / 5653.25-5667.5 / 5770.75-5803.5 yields 0.09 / 0.771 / 0.897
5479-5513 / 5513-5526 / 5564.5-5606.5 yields 0.01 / 0.713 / 0.736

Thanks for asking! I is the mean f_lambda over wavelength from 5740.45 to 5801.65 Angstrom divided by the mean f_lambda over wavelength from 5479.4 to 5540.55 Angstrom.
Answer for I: 1.24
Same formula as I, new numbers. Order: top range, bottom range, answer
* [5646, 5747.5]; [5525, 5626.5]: 1.09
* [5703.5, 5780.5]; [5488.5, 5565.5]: 1.18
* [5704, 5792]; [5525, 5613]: 1.17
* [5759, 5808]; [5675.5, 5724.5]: 1.10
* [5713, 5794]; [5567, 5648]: 1.20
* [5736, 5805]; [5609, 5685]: 1.20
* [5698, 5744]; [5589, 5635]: 1.20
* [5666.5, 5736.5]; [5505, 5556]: 1.11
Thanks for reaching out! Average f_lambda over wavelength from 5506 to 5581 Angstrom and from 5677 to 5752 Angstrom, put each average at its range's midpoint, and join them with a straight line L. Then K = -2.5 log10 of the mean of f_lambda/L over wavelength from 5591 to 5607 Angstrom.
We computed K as 0.13 mag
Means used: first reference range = 0.747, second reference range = 0.835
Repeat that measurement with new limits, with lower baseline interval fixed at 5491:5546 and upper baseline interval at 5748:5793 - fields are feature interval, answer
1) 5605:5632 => 0.103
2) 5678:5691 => 0.075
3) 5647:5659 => 0.035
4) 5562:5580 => -0.033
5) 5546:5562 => -0.048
